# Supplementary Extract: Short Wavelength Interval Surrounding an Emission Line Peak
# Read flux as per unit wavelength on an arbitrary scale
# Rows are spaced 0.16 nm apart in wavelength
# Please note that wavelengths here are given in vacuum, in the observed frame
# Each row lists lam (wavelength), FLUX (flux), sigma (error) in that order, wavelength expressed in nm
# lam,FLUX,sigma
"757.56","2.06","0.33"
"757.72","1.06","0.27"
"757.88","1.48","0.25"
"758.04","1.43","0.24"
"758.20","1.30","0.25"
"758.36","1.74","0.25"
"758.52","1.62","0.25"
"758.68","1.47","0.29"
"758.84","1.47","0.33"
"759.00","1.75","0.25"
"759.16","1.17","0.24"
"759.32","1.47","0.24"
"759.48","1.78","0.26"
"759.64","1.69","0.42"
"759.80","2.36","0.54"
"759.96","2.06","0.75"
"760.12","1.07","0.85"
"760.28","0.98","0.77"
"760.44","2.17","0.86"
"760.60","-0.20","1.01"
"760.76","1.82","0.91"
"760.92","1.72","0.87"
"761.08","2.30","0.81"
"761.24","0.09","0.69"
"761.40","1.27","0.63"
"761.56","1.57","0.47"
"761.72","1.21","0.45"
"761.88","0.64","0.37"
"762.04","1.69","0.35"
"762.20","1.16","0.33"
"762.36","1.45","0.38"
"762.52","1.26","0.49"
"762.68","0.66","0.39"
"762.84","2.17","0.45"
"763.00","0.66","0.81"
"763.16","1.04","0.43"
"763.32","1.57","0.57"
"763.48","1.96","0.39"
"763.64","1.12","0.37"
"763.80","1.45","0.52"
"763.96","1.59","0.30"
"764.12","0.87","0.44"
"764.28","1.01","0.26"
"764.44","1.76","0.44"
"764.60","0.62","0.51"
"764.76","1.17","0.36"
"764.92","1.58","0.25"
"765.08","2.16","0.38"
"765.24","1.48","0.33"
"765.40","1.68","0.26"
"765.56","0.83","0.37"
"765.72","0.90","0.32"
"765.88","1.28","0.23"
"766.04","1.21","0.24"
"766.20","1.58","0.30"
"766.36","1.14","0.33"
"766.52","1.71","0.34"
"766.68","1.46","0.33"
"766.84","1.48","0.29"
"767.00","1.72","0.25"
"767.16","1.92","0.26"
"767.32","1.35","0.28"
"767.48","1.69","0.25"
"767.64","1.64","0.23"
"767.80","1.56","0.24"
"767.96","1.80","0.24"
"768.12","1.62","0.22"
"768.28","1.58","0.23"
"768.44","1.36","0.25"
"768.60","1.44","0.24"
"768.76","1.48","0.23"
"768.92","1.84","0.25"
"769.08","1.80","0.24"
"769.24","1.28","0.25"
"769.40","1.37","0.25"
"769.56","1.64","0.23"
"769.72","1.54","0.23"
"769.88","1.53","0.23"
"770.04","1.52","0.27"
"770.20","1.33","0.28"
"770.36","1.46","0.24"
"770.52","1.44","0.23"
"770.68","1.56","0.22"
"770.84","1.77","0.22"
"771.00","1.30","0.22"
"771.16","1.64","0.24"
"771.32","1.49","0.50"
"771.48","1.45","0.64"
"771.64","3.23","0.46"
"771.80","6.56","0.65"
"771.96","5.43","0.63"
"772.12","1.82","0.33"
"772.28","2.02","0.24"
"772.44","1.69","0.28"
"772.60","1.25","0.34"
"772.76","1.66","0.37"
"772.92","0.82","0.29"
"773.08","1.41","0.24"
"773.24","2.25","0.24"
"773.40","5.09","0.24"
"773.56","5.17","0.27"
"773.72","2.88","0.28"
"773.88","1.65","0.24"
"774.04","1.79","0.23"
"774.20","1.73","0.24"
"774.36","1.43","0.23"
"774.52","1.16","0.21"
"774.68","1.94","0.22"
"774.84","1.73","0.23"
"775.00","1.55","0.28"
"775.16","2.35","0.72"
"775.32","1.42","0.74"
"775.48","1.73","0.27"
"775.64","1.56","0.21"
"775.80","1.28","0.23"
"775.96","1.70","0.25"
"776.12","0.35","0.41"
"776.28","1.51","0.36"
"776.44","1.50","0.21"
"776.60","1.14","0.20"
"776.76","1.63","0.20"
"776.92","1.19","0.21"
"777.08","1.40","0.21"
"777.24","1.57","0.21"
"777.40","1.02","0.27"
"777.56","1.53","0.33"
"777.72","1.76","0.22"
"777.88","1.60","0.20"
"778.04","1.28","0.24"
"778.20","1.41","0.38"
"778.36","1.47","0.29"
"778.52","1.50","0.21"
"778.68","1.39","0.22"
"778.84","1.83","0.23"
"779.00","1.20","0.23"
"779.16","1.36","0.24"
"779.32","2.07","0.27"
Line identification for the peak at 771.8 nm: [S II] 6716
